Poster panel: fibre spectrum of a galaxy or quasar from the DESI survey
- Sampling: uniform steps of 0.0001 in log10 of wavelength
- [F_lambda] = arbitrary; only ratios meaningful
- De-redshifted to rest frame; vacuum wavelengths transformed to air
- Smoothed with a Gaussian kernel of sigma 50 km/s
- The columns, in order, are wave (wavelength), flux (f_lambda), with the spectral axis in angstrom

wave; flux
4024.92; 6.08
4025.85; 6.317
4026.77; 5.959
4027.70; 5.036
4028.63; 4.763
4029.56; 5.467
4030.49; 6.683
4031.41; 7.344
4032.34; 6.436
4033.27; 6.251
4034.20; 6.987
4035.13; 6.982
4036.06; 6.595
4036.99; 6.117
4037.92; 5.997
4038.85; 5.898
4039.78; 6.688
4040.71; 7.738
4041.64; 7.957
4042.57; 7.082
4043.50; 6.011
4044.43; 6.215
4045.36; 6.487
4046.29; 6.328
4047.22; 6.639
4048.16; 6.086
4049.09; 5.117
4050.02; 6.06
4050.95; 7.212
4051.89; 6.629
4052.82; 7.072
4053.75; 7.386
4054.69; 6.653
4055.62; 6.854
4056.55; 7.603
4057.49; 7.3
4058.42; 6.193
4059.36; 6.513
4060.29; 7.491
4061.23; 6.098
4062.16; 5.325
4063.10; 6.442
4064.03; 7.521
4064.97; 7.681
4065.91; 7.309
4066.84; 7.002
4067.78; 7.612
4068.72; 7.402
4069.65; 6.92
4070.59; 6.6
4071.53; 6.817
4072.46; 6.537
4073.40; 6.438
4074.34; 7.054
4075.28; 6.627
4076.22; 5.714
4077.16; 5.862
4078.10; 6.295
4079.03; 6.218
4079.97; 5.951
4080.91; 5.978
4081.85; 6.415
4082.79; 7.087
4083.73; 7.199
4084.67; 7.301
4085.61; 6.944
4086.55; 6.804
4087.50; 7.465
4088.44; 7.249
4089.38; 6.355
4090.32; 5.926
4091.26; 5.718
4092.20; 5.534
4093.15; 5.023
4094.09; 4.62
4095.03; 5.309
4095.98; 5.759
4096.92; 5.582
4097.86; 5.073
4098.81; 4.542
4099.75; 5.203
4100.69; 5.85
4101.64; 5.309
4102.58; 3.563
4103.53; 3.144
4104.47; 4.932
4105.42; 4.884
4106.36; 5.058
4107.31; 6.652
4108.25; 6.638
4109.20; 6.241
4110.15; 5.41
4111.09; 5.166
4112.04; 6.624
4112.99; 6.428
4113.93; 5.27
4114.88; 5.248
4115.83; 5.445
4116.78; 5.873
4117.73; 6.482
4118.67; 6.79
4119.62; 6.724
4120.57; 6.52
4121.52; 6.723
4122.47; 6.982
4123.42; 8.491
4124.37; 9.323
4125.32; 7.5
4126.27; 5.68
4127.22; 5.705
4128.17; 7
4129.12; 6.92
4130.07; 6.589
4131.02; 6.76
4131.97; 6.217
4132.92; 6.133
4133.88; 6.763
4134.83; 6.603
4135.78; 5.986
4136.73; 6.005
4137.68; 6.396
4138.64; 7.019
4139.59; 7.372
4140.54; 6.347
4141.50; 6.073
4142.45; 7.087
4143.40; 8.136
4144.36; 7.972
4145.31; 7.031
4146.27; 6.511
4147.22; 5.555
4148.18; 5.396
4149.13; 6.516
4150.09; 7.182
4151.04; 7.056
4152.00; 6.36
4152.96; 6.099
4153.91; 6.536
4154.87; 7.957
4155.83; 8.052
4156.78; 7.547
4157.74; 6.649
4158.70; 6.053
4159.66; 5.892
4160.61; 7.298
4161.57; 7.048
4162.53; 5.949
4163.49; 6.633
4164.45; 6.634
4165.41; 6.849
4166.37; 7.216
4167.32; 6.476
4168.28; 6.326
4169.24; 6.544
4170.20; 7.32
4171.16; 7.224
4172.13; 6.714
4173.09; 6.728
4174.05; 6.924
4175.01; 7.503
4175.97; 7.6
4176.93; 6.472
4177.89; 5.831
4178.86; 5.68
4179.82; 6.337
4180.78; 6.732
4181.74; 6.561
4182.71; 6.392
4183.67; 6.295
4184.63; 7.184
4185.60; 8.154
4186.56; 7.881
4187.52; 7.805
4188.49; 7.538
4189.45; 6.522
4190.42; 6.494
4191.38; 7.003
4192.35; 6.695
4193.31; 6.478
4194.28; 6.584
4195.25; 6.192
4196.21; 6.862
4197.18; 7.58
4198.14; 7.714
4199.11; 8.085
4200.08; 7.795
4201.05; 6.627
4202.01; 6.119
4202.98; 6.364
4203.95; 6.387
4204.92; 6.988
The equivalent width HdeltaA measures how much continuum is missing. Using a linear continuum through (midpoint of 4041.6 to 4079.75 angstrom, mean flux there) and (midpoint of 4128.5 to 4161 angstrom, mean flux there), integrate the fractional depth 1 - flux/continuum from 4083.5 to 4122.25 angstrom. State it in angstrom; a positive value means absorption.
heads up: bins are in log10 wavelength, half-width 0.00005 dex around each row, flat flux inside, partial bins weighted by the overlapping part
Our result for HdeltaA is 5.1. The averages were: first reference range 6.67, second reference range 6.71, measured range 5.82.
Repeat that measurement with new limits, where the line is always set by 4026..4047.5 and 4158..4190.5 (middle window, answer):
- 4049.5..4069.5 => -1.3 angstrom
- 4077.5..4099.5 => 1.6 angstrom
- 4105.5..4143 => 1.1 angstrom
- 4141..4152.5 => 0.0 angstrom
